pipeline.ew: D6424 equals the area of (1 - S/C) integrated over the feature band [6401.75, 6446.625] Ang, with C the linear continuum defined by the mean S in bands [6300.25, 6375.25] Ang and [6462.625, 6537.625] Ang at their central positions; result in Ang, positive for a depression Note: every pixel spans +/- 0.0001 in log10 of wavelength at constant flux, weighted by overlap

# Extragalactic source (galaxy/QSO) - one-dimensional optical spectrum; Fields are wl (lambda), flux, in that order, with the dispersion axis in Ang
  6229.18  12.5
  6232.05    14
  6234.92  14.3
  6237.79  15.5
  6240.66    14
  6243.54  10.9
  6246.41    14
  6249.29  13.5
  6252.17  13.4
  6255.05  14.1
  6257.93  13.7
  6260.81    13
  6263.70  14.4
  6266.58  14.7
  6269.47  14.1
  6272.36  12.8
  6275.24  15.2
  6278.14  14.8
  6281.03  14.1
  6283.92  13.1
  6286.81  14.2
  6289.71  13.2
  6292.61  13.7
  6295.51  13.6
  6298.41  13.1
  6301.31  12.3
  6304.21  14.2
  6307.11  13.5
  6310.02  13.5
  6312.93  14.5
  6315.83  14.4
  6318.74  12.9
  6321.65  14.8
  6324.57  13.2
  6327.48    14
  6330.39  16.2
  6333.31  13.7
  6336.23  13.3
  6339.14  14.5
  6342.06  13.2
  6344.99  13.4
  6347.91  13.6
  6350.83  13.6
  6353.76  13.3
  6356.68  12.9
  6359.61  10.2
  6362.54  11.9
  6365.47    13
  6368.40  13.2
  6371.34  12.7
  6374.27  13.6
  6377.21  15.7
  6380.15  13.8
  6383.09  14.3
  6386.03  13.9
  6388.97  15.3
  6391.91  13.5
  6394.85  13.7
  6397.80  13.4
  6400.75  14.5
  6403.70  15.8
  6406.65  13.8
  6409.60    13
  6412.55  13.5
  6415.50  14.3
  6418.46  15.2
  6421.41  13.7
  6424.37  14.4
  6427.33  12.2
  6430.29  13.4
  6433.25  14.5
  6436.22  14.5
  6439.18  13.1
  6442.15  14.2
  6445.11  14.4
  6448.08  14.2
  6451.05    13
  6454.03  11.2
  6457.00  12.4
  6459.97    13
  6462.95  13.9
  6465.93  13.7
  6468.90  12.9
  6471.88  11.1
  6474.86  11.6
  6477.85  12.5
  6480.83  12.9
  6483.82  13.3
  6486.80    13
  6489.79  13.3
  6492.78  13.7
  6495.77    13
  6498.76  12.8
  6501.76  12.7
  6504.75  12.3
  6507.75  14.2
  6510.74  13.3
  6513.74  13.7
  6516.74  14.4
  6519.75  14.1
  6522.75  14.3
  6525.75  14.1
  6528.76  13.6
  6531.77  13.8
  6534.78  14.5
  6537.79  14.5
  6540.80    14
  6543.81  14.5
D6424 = -2.1 Ang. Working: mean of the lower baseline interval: 13.5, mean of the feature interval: 14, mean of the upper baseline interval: 13.3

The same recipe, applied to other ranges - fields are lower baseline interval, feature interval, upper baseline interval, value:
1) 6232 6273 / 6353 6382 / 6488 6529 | 1.32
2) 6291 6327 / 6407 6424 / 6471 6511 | -1.01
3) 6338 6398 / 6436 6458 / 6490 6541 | 0.40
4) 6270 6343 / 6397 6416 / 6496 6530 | -0.47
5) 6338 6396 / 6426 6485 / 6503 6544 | 2.67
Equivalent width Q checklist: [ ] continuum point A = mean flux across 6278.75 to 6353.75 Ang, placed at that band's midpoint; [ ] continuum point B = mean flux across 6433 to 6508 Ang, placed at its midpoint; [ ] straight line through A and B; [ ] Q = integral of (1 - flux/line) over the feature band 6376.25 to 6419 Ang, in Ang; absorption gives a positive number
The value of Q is -2.57 Ang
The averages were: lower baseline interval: 13.8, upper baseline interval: 13.1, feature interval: 14.2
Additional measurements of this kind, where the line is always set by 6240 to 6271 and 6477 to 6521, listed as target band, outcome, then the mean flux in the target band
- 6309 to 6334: -1.18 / 14.2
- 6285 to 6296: -0.08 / 13.7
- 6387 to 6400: -0.56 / 14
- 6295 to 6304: 0.30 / 13.1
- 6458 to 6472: 0.26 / 13.1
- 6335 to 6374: 1.37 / 13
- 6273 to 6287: -0.65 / 14.2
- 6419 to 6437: -0.61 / 13.8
